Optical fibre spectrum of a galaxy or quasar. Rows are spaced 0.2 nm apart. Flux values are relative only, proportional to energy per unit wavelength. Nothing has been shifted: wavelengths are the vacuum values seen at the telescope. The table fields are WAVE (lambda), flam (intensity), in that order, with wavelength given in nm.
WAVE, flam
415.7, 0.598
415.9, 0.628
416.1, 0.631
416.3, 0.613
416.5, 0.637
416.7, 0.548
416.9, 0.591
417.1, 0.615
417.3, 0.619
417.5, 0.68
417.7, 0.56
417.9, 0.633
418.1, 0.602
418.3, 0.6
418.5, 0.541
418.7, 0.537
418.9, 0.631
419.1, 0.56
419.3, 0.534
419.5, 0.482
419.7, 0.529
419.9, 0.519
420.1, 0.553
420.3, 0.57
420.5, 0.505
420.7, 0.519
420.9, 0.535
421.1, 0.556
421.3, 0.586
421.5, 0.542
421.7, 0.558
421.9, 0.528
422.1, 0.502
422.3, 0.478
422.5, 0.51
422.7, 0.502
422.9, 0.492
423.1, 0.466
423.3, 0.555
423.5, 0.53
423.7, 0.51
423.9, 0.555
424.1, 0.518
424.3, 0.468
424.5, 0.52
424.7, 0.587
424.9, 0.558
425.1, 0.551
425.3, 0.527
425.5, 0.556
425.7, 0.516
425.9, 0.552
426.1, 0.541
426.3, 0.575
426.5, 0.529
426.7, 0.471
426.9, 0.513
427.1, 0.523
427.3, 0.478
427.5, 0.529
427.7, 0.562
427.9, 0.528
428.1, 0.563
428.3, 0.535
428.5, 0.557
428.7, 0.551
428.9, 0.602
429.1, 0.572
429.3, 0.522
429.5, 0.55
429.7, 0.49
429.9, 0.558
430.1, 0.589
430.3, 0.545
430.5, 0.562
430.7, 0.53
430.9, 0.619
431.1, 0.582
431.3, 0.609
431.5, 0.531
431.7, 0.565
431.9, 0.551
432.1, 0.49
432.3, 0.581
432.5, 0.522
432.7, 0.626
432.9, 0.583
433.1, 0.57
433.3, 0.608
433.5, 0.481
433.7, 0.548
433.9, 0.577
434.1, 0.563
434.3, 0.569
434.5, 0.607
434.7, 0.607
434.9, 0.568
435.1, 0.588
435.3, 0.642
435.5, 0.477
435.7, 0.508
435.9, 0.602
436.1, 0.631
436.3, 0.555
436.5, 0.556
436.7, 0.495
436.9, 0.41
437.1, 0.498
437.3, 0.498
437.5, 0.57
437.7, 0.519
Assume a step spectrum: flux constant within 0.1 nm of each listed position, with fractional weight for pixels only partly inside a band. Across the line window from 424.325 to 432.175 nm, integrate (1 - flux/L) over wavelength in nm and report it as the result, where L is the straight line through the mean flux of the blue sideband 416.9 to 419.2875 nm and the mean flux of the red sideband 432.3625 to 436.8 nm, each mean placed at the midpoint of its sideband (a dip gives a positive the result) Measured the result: 0.446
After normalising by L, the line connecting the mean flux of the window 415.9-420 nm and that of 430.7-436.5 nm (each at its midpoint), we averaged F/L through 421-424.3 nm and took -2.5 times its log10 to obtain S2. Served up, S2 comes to 0.11 mag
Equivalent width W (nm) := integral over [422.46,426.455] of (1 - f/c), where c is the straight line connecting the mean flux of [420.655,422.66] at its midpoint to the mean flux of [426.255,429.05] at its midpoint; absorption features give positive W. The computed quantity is 0.029 nm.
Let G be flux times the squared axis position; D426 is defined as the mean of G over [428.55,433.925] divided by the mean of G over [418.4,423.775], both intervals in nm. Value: 1.11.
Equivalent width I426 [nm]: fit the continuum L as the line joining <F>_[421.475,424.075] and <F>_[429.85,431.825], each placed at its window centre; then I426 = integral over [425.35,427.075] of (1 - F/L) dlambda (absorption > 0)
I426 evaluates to 0.025 nm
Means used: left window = 0.517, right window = 0.569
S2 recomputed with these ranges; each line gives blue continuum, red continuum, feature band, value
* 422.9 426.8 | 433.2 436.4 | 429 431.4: -0.02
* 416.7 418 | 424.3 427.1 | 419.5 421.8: 0.08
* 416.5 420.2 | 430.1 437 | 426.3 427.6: 0.11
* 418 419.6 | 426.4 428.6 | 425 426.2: -0.01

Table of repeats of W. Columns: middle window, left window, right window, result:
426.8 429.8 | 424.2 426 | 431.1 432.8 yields 0.05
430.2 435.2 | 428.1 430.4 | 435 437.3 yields -0.19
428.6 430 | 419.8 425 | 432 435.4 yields 0.01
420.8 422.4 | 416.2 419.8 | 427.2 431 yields 0.10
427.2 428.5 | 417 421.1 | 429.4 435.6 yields 0.07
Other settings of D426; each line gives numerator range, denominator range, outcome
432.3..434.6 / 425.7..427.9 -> 1.11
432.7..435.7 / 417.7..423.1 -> 1.12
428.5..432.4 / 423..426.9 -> 1.08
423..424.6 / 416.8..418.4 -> 0.87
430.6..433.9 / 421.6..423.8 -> 1.15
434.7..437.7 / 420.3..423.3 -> 1.11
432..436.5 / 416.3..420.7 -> 1.07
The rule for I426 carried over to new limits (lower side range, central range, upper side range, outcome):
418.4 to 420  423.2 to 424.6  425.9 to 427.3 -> 0.021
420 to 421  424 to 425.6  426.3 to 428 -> -0.030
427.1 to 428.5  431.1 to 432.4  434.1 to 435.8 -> -0.007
